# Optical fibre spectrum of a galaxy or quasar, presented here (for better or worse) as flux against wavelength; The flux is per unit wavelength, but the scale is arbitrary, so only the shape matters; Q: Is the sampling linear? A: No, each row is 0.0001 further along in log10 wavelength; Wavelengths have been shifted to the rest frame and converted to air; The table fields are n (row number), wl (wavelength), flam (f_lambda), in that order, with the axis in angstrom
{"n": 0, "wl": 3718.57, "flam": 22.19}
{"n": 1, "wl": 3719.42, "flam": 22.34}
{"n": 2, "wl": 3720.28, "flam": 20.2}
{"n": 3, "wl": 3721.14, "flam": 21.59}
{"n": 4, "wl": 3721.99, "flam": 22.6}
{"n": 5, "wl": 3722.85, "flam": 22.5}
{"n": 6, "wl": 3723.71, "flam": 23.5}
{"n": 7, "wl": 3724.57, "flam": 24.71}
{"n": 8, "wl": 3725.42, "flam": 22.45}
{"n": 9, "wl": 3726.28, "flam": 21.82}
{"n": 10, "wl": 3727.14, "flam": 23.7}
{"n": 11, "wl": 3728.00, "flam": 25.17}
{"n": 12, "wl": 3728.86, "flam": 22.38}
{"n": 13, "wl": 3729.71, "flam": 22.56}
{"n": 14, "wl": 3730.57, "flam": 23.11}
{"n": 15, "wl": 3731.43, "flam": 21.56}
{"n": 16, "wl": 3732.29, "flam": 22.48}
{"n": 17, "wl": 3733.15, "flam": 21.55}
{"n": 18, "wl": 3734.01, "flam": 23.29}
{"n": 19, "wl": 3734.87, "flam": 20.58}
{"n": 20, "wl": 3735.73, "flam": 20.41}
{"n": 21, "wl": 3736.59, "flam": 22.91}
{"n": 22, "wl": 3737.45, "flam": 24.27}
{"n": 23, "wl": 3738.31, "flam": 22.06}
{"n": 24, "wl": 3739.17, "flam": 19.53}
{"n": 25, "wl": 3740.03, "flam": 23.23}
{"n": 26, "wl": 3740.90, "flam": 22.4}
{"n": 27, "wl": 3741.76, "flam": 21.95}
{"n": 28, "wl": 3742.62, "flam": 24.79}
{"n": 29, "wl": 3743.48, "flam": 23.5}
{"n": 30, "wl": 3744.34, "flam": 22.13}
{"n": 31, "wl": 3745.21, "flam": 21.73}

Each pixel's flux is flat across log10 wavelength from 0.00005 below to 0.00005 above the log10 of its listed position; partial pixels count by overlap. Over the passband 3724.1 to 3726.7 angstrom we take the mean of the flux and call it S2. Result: 23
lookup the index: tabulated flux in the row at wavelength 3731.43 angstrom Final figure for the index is 21.56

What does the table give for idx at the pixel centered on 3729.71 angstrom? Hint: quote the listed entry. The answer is 22.56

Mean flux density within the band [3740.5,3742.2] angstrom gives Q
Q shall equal 22.2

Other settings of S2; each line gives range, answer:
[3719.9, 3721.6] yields 21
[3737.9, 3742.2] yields 21.8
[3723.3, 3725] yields 24.2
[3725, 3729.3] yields 23.1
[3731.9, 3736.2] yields 21.7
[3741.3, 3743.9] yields 23.4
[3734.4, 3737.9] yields 22.1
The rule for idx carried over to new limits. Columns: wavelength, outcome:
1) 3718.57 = 22.19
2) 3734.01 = 23.29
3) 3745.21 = 21.73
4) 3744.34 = 22.13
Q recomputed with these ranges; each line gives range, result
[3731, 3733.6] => 21.9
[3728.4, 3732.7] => 22.5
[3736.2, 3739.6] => 22.2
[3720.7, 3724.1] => 22.5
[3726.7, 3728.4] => 24.4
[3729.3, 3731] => 22.8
